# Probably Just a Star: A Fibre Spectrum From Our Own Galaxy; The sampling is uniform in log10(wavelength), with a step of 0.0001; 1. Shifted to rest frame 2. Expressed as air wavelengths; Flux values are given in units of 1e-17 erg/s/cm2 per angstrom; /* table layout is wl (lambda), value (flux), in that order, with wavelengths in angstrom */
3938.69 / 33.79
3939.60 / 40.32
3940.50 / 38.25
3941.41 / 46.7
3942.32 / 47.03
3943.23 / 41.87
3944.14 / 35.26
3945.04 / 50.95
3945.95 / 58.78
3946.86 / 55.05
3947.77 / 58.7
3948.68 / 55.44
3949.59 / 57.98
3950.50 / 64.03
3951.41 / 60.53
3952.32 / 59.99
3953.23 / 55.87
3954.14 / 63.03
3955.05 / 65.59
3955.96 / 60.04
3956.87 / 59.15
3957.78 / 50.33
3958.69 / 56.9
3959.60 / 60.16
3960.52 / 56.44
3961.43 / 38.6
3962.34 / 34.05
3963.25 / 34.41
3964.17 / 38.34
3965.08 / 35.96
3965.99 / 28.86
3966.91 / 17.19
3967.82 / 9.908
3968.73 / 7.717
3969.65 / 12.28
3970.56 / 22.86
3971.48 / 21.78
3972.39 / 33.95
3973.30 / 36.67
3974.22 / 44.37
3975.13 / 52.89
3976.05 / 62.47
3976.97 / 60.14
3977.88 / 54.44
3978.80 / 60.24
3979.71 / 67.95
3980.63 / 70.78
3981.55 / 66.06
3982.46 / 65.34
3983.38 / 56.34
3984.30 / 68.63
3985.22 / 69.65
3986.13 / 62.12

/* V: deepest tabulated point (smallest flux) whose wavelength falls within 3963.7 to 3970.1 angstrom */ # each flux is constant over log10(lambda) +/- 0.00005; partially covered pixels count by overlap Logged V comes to 7.717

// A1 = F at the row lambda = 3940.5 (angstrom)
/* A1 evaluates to 38.25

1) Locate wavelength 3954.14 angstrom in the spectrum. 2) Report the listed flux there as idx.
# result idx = 63.03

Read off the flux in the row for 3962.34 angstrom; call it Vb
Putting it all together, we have 34.05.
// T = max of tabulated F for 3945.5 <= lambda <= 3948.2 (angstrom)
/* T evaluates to 58.78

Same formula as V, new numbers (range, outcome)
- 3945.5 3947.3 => 55.05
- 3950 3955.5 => 55.87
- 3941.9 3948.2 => 35.26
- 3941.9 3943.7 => 41.87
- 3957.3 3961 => 50.33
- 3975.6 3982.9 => 54.44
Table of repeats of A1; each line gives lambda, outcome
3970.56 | 22.86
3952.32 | 59.99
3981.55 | 66.06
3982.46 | 65.34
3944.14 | 35.26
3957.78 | 50.33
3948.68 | 55.44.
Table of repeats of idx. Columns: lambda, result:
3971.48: 21.78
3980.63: 70.78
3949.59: 57.98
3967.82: 9.908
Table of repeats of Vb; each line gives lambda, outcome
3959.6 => 60.16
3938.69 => 33.79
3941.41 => 46.7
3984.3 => 68.63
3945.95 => 58.78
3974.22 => 44.37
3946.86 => 55.05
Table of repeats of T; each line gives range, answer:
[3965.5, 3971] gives 28.86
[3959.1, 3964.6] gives 60.16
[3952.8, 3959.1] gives 65.59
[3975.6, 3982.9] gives 70.78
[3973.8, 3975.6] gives 52.89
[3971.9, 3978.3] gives 62.47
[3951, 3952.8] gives 60.53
